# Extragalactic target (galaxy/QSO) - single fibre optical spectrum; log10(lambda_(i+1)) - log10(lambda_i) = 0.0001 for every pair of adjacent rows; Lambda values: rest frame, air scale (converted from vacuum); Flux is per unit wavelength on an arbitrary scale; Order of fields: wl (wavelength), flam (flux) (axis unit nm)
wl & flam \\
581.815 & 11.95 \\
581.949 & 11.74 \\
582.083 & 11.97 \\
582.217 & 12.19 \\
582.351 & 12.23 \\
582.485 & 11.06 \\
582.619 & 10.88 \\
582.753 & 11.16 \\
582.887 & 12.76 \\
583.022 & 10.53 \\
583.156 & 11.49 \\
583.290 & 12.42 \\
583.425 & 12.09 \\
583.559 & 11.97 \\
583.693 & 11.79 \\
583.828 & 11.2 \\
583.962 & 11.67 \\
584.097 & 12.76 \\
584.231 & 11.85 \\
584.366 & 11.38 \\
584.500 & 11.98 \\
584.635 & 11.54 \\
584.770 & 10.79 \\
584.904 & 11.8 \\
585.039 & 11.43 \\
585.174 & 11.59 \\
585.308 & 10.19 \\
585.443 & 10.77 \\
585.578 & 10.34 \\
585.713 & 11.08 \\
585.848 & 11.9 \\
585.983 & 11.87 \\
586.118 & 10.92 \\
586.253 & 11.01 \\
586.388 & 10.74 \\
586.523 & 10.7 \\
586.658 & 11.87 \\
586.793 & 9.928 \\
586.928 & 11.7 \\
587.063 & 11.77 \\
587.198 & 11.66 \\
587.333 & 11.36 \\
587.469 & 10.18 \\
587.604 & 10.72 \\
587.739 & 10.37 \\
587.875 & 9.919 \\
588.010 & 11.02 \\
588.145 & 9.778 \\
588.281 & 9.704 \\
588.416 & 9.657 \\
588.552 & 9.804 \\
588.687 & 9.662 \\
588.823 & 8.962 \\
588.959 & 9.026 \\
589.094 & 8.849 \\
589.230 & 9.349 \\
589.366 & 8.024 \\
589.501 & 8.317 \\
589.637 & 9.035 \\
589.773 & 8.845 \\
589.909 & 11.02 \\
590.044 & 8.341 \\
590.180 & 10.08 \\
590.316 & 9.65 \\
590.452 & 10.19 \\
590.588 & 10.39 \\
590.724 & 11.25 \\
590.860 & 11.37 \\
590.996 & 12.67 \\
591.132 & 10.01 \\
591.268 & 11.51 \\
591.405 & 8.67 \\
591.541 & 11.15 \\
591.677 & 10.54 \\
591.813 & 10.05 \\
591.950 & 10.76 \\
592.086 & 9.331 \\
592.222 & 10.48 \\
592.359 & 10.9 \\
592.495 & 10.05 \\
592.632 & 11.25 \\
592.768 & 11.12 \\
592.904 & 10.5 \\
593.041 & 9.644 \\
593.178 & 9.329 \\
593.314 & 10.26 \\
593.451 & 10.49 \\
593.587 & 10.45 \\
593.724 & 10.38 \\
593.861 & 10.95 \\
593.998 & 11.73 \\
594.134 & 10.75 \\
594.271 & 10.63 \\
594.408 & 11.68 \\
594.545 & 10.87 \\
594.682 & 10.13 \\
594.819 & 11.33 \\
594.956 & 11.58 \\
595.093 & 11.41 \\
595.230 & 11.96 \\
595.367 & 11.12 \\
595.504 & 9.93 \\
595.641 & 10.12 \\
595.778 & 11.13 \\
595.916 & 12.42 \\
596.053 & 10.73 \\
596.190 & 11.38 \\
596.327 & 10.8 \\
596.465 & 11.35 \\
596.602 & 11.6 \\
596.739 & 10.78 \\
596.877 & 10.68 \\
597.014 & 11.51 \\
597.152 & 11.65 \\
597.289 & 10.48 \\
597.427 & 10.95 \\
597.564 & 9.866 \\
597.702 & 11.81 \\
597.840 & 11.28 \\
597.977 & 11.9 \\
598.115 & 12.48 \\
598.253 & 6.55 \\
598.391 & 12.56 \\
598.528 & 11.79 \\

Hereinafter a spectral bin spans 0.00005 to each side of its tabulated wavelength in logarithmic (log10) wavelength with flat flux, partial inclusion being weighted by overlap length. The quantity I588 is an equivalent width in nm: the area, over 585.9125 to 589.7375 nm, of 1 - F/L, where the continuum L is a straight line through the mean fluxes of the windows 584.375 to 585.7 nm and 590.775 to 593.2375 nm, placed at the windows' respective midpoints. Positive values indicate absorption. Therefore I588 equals 0.25 nm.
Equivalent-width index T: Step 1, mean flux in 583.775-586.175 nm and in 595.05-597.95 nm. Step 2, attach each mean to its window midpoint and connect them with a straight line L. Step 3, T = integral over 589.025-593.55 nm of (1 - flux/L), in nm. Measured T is 0.45 nm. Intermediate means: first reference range 11.4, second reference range 11.1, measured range 10.1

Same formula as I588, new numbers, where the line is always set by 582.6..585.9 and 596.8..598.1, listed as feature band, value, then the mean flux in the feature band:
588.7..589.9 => 0.256 nm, 8.94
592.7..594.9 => 0.121 nm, 10.6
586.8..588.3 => 0.089 nm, 10.7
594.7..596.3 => 0.011 nm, 11.2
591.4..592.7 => 0.105 nm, 10.4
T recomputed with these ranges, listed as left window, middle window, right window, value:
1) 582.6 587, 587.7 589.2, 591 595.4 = 0.190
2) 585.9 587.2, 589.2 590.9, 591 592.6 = 0.162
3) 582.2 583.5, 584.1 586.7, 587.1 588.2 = -0.033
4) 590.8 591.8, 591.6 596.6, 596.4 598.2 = 0.099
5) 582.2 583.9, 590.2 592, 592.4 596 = 0.071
